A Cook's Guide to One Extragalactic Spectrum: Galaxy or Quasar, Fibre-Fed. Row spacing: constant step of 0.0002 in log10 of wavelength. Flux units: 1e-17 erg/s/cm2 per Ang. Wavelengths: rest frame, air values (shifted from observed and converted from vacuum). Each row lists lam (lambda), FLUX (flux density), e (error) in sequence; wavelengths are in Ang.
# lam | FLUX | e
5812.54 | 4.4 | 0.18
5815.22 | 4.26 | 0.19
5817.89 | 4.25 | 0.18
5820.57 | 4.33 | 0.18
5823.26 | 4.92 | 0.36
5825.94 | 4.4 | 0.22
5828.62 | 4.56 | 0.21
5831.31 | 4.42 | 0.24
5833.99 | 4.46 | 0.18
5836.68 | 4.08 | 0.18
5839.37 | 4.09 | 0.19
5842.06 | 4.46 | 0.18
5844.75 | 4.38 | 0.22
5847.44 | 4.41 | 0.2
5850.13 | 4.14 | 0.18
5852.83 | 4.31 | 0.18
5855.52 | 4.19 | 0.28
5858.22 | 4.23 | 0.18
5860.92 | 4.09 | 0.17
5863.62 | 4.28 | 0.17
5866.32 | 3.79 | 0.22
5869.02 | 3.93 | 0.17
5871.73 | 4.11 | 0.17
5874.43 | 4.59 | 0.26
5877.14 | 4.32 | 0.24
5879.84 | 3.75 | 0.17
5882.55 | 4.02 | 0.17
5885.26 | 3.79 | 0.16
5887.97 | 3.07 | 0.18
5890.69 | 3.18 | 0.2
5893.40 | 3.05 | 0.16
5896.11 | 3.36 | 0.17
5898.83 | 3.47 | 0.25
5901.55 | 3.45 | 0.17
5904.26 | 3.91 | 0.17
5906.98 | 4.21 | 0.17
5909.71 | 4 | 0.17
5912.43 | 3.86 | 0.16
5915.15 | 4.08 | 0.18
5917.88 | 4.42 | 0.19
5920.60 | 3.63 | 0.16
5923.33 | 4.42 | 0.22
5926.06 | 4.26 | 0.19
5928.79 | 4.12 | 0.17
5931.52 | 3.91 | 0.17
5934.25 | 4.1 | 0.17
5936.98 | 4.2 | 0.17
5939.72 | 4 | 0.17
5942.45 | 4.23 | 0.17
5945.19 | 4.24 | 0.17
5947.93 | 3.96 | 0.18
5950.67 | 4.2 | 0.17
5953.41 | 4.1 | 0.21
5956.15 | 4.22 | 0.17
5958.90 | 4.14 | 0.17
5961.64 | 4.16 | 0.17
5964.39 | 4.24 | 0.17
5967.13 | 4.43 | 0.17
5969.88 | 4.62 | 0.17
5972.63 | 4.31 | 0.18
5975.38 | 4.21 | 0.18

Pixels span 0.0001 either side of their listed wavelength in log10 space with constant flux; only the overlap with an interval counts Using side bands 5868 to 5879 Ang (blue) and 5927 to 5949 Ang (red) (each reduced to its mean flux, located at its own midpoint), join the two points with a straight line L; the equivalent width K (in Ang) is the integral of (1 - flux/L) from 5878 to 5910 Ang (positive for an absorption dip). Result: 4.4 Ang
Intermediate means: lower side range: 4.22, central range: 3.6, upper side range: 4.1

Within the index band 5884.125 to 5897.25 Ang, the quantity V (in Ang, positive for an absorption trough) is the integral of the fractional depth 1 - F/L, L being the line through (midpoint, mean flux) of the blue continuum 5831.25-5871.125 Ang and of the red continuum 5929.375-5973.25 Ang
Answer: 2.88 Ang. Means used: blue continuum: 4.21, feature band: 3.28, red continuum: 4.19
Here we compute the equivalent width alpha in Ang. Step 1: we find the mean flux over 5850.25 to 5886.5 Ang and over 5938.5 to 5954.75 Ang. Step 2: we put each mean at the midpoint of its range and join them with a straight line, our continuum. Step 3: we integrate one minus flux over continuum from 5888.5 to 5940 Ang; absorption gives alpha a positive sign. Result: 3.2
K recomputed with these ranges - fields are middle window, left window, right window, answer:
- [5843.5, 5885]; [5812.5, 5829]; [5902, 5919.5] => 0.9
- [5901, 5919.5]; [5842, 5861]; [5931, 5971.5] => 1.0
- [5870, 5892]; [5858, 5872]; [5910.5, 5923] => 1.0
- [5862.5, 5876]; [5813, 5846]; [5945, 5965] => 0.5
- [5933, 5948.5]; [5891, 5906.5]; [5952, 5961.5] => -0.6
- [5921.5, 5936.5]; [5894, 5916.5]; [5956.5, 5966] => -0.8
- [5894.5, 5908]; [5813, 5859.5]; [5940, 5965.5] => 1.9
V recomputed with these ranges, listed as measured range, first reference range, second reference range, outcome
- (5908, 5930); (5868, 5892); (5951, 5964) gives -0.47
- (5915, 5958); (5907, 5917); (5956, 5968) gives -0.05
